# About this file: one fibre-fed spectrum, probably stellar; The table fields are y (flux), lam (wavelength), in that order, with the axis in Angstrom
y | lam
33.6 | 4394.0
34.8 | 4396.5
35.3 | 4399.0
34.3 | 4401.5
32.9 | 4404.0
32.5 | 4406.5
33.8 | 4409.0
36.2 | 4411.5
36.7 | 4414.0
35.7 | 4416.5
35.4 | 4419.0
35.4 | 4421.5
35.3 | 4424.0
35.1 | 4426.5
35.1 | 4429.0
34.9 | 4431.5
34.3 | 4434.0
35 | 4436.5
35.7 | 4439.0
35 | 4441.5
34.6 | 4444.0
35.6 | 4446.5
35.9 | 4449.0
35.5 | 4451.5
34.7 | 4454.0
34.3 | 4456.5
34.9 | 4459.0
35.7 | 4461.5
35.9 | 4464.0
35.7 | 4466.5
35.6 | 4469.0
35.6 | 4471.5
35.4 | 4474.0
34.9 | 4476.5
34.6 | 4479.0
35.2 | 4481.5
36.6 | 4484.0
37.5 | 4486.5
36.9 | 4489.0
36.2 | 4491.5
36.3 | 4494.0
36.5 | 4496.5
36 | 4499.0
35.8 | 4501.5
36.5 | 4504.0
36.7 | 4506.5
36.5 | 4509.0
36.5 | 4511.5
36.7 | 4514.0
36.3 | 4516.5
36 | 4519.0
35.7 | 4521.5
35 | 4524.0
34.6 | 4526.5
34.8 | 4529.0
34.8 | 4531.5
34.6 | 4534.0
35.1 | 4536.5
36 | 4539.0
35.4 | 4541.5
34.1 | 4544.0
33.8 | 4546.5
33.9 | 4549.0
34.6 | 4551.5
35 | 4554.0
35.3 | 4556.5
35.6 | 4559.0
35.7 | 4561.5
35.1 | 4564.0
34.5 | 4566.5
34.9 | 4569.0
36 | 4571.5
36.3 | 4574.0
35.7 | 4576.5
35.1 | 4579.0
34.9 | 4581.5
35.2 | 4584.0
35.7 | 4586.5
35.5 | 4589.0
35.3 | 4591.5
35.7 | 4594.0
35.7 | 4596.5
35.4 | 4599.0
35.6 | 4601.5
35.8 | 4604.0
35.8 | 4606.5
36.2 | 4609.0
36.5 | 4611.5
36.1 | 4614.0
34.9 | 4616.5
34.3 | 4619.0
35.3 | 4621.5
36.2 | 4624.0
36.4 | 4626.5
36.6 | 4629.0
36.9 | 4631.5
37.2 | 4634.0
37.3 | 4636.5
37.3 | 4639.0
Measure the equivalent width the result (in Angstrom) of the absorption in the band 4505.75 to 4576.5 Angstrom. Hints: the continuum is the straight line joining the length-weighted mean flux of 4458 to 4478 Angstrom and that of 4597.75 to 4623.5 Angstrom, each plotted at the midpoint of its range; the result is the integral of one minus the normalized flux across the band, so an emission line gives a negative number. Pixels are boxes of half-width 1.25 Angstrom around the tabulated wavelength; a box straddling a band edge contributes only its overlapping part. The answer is 0.4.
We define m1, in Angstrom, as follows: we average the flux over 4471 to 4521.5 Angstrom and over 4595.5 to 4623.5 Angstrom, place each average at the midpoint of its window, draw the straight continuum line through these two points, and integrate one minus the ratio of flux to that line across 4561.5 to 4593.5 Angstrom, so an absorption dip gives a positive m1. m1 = 0.35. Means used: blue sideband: 36.1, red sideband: 35.6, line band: 35.4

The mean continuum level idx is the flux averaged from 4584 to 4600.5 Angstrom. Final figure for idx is 35.5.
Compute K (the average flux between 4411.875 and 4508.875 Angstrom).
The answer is 35.6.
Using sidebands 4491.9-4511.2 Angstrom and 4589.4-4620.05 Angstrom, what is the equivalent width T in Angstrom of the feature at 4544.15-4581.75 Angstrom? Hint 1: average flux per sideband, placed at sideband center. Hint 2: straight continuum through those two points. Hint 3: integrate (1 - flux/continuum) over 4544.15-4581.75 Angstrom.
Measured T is 0.9 Angstrom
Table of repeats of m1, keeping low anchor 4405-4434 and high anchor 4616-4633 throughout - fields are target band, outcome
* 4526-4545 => 0.3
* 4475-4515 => -1.0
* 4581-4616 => 0.1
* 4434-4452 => -0.1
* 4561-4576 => 0.1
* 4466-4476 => -0.1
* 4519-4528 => 0.1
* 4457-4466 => -0.1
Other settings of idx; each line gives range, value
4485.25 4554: 35.6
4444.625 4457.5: 35.2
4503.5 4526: 36.1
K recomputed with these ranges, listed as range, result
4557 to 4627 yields 35.5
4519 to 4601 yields 35.2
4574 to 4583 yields 35.4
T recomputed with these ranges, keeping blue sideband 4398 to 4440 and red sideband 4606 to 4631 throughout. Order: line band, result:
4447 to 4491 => -0.6 Angstrom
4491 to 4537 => -0.6 Angstrom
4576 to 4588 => 0.1 Angstrom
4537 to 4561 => 0.4 Angstrom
